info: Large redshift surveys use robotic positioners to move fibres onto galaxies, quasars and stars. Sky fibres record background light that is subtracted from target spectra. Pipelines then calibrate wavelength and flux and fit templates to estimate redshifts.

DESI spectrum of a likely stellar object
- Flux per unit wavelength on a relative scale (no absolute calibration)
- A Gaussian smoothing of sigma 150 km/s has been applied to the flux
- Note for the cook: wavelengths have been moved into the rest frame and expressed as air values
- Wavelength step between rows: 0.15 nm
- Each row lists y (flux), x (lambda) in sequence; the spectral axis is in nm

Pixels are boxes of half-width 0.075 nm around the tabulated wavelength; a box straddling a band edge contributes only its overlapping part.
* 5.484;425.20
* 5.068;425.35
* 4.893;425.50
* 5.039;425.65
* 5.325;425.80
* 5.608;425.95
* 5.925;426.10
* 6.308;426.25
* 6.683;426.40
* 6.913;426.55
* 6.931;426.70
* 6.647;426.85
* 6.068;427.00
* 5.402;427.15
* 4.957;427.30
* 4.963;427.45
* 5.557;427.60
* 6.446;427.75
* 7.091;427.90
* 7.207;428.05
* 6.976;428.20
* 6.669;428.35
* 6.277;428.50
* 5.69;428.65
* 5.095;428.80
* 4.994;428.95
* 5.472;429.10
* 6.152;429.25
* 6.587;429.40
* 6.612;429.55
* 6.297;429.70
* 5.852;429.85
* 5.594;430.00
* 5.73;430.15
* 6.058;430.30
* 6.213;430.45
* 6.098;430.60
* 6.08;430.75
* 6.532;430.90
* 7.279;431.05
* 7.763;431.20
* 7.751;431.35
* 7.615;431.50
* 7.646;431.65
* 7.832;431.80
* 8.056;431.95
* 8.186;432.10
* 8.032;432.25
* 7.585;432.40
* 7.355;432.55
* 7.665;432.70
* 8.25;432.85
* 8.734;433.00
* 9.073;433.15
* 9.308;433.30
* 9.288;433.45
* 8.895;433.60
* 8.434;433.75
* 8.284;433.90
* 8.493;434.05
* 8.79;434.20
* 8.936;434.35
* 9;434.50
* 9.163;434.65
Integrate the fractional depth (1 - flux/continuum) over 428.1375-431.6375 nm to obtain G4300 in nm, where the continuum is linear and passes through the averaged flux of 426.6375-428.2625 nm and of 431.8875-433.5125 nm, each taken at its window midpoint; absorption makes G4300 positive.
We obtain 0.41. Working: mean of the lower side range 6.19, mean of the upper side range 8.32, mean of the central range 6.34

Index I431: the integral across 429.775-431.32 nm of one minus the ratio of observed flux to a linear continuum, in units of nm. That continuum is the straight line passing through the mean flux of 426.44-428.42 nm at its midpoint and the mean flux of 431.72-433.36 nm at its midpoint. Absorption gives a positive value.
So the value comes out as 0.227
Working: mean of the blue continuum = 6.3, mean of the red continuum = 8.18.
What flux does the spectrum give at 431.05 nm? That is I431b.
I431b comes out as 7.279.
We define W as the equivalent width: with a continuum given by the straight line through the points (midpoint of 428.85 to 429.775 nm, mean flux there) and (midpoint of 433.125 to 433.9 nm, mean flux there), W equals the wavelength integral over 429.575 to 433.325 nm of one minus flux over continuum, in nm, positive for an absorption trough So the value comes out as 0.120 nm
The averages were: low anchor 5.99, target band 7.27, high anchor 8.93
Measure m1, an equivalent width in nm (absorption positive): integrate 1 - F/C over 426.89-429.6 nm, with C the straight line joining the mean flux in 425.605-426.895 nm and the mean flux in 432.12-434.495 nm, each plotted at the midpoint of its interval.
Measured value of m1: 0.32 nm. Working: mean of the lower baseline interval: 6.17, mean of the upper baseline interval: 8.48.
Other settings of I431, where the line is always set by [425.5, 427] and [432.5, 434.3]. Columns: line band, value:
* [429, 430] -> 0.156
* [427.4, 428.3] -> 0.031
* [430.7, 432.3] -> 0.076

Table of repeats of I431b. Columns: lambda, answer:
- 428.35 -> 6.669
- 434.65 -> 9.163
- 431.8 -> 7.832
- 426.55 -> 6.913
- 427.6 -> 5.557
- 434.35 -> 8.936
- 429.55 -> 6.612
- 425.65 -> 5.039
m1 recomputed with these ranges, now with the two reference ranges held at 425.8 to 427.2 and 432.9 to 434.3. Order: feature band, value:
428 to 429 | 0.12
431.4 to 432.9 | 0.08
